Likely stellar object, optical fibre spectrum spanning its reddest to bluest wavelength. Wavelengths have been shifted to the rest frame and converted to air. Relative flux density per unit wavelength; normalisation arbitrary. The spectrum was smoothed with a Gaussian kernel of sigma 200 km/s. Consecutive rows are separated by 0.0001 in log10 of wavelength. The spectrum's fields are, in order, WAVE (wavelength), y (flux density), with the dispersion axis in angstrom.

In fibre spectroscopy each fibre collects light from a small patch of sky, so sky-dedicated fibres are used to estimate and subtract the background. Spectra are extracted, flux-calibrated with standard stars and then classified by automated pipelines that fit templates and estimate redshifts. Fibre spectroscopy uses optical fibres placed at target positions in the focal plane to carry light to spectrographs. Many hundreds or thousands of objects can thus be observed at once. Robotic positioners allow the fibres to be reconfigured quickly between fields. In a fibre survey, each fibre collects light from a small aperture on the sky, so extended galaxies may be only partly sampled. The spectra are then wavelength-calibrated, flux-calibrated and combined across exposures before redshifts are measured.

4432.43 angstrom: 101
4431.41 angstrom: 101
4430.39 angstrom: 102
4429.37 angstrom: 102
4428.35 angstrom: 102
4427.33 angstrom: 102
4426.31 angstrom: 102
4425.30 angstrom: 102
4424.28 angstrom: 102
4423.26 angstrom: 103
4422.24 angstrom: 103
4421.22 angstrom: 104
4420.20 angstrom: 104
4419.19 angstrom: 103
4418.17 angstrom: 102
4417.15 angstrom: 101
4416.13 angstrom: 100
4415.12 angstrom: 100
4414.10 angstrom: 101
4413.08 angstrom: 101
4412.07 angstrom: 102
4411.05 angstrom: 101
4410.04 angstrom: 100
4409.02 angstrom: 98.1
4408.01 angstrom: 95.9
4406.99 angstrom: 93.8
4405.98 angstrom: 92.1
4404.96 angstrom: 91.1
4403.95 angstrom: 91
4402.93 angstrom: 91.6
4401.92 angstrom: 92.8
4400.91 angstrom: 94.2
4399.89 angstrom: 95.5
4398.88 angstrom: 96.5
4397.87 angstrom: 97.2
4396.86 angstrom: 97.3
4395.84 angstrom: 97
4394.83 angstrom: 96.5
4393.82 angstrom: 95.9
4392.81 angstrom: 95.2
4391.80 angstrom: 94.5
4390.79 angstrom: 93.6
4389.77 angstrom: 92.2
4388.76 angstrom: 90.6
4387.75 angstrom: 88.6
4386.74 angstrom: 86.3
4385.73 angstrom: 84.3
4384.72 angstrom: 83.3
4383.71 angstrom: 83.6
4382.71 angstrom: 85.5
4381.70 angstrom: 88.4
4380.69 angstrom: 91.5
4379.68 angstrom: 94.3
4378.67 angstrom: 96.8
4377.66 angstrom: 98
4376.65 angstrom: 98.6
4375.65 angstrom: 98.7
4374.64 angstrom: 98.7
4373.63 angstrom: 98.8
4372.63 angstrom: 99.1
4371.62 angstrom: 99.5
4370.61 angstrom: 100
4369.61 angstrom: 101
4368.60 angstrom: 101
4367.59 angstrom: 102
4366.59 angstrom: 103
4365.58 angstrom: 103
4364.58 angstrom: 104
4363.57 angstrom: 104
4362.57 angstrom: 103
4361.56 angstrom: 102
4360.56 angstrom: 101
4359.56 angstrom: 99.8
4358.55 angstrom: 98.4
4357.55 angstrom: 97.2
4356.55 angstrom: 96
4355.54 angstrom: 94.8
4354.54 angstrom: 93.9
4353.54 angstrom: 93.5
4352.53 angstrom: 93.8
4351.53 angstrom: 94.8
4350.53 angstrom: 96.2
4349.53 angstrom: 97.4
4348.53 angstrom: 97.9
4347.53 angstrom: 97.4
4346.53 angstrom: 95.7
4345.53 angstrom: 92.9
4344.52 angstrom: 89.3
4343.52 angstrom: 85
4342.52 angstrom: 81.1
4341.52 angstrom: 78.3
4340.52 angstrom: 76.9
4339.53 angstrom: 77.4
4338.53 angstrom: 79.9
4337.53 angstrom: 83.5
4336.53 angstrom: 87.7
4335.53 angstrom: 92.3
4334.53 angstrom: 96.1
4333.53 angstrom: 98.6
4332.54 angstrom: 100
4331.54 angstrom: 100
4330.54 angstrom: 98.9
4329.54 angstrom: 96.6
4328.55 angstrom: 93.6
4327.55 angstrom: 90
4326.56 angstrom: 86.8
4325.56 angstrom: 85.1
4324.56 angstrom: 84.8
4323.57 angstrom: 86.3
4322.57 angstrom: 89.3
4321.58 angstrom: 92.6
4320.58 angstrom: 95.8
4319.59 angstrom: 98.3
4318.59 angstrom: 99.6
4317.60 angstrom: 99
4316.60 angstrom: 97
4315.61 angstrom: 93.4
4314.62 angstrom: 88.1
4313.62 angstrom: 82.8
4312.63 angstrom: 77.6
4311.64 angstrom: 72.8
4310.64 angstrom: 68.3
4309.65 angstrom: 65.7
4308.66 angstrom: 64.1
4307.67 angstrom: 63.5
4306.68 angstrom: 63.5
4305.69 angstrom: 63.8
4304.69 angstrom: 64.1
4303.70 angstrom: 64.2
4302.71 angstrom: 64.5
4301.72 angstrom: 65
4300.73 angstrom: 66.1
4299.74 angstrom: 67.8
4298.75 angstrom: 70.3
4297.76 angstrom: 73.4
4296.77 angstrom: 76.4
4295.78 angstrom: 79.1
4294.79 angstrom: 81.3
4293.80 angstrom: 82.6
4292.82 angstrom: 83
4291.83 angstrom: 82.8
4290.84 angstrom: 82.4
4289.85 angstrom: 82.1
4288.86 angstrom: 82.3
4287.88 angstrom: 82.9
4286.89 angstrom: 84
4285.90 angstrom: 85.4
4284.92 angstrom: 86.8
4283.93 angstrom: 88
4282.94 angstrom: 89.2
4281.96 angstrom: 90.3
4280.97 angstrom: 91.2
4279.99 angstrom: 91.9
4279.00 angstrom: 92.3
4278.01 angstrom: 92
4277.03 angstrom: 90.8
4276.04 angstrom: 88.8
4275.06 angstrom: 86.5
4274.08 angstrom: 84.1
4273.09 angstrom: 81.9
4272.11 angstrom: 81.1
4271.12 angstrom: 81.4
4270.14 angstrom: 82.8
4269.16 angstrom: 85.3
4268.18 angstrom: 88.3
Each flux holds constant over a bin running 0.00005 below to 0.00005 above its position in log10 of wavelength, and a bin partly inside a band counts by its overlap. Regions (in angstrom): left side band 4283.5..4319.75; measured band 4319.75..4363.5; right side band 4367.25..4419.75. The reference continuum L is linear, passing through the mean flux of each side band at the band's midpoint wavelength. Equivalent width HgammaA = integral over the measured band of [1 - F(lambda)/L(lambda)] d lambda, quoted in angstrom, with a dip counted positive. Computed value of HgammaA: -3.5 angstrom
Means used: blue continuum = 78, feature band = 92.5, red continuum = 95.6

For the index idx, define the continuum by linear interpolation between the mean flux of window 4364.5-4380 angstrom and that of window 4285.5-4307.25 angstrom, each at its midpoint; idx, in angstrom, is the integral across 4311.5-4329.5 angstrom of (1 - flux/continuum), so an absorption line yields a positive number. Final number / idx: -1.62 angstrom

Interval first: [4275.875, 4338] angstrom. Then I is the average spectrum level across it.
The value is 83.7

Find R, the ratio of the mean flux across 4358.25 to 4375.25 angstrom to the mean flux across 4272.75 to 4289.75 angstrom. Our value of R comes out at 1.16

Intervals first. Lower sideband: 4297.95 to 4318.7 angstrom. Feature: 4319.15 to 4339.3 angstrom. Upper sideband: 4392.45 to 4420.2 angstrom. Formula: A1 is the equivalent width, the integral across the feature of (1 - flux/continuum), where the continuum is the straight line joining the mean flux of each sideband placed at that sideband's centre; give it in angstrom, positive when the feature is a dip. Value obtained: -3.3 angstrom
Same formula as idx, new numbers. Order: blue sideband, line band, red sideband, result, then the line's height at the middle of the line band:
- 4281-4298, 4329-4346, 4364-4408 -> -0.01 angstrom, 89.1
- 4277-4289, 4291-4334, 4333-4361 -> 3.90 angstrom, 89.9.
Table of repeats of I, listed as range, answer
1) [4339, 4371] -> 95.4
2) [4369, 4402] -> 94.1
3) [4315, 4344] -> 90.5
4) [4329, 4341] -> 90.7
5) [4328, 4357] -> 91.7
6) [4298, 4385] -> 89.3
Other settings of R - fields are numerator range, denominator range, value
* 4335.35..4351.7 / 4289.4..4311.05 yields 1.23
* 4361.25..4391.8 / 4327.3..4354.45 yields 1.05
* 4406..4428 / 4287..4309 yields 1.38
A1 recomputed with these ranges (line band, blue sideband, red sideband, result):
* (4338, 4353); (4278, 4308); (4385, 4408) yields -0.5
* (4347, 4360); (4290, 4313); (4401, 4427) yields -1.8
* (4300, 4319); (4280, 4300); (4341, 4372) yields 2.6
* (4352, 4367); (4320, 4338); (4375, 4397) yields -1.1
